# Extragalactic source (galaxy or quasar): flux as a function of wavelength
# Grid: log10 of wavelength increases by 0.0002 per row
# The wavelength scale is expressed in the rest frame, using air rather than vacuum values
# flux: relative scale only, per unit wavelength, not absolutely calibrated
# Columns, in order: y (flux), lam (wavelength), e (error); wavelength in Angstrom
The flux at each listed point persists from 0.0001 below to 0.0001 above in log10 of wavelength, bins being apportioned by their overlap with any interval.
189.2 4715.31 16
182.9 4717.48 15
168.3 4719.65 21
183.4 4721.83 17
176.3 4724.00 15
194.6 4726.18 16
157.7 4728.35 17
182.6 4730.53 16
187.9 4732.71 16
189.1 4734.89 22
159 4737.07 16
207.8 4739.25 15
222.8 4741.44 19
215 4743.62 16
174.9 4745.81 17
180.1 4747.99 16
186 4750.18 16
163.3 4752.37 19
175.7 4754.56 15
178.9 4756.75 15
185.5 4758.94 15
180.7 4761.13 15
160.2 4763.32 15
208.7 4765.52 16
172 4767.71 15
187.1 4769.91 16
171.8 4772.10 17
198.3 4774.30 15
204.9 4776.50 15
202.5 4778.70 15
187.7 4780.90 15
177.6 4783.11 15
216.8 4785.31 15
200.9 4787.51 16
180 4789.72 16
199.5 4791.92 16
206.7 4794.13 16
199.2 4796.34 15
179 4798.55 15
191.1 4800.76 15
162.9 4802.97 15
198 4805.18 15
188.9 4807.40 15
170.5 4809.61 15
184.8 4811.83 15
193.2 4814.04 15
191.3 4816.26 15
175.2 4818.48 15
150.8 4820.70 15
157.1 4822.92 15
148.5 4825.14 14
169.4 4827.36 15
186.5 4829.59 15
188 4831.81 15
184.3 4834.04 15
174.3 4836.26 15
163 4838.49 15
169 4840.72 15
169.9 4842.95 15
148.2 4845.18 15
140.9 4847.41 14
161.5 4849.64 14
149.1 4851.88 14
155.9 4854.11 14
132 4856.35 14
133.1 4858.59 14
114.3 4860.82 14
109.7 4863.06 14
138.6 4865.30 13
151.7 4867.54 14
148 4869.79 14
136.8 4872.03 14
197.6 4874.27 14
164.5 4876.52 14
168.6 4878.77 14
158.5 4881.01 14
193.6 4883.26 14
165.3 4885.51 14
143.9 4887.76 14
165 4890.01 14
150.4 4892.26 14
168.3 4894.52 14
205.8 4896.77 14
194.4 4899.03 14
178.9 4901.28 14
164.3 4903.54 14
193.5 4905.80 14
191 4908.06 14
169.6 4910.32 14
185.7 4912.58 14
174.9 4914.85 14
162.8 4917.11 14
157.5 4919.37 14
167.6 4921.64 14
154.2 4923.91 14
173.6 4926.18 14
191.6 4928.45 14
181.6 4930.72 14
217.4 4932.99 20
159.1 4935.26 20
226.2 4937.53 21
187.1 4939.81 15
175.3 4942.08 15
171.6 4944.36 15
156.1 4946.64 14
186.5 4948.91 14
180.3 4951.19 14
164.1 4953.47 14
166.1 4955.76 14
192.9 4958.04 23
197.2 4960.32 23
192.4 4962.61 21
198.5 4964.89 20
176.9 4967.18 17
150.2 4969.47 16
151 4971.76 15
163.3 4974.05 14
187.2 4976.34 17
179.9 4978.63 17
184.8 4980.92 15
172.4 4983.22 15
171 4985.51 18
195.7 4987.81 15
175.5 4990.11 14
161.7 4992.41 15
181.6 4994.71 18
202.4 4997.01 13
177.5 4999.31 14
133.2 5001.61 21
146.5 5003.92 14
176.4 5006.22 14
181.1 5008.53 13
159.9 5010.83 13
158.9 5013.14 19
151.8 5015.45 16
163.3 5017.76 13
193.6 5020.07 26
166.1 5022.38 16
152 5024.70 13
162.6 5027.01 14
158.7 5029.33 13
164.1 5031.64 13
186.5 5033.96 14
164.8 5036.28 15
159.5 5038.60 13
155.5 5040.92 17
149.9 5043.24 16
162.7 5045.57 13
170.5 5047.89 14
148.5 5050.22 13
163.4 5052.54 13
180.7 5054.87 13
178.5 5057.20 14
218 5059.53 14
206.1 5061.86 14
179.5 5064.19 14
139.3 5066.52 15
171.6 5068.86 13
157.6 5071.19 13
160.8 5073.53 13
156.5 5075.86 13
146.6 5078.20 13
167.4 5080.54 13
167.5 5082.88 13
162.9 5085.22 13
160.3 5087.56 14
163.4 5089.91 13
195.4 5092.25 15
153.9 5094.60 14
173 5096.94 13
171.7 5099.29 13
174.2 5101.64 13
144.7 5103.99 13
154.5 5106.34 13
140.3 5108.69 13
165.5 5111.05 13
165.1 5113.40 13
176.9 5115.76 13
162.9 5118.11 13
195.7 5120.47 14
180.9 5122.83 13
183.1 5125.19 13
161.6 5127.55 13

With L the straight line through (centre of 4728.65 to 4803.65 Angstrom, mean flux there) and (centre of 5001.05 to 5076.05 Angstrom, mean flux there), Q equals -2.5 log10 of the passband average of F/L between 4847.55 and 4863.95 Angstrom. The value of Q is 0.30 mag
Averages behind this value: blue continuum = 188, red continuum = 166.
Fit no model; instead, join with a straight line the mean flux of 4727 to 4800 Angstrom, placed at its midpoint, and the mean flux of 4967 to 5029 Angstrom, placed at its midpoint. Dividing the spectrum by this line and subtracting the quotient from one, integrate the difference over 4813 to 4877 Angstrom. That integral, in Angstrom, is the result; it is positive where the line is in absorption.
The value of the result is 8.1 Angstrom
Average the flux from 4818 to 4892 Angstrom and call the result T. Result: 158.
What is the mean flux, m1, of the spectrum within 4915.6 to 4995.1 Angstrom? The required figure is 177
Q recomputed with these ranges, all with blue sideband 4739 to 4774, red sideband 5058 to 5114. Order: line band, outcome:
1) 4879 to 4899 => 0.047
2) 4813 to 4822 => 0.030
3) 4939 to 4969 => -0.034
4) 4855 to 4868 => 0.356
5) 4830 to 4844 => 0.033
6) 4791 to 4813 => -0.030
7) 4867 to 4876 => 0.126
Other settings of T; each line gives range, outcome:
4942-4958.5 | 173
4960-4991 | 178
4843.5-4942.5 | 166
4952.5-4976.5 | 176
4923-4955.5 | 180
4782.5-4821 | 188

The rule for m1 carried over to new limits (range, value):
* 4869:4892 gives 164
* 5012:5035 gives 166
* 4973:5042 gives 170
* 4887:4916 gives 176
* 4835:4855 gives 159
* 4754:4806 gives 189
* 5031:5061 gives 170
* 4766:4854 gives 179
